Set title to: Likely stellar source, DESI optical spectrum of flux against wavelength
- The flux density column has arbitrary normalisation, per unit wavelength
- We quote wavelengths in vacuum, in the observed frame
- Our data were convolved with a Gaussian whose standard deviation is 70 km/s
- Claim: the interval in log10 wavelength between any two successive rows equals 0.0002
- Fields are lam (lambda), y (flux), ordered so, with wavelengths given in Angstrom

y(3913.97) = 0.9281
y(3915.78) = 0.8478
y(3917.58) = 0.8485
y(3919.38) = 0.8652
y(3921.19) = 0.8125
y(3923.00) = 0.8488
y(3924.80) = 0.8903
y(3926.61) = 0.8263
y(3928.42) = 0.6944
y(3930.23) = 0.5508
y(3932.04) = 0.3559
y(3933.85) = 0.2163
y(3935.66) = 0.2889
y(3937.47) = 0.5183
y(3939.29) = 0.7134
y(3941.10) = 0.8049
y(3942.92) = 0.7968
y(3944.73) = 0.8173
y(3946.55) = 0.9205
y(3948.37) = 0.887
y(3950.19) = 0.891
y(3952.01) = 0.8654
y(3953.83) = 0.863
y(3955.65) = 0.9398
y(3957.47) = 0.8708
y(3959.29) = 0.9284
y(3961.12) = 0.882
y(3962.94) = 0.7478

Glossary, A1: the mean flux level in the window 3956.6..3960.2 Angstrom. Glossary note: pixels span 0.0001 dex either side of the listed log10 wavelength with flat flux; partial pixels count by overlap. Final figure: 0.901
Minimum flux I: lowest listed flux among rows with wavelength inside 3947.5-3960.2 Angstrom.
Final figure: 0.863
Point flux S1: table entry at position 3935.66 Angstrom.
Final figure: 0.2889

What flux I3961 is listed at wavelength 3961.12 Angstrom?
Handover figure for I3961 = 0.882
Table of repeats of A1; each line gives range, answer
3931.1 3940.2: 0.42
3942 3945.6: 0.807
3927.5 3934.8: 0.454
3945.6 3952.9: 0.89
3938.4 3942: 0.76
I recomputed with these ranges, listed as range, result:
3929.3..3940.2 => 0.2163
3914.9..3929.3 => 0.6944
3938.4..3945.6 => 0.7134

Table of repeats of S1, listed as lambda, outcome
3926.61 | 0.8263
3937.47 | 0.5183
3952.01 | 0.8654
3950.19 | 0.891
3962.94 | 0.7478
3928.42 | 0.6944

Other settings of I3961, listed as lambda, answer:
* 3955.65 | 0.9398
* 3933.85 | 0.2163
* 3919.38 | 0.8652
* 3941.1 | 0.8049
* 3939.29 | 0.7134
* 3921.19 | 0.8125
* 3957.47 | 0.8708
